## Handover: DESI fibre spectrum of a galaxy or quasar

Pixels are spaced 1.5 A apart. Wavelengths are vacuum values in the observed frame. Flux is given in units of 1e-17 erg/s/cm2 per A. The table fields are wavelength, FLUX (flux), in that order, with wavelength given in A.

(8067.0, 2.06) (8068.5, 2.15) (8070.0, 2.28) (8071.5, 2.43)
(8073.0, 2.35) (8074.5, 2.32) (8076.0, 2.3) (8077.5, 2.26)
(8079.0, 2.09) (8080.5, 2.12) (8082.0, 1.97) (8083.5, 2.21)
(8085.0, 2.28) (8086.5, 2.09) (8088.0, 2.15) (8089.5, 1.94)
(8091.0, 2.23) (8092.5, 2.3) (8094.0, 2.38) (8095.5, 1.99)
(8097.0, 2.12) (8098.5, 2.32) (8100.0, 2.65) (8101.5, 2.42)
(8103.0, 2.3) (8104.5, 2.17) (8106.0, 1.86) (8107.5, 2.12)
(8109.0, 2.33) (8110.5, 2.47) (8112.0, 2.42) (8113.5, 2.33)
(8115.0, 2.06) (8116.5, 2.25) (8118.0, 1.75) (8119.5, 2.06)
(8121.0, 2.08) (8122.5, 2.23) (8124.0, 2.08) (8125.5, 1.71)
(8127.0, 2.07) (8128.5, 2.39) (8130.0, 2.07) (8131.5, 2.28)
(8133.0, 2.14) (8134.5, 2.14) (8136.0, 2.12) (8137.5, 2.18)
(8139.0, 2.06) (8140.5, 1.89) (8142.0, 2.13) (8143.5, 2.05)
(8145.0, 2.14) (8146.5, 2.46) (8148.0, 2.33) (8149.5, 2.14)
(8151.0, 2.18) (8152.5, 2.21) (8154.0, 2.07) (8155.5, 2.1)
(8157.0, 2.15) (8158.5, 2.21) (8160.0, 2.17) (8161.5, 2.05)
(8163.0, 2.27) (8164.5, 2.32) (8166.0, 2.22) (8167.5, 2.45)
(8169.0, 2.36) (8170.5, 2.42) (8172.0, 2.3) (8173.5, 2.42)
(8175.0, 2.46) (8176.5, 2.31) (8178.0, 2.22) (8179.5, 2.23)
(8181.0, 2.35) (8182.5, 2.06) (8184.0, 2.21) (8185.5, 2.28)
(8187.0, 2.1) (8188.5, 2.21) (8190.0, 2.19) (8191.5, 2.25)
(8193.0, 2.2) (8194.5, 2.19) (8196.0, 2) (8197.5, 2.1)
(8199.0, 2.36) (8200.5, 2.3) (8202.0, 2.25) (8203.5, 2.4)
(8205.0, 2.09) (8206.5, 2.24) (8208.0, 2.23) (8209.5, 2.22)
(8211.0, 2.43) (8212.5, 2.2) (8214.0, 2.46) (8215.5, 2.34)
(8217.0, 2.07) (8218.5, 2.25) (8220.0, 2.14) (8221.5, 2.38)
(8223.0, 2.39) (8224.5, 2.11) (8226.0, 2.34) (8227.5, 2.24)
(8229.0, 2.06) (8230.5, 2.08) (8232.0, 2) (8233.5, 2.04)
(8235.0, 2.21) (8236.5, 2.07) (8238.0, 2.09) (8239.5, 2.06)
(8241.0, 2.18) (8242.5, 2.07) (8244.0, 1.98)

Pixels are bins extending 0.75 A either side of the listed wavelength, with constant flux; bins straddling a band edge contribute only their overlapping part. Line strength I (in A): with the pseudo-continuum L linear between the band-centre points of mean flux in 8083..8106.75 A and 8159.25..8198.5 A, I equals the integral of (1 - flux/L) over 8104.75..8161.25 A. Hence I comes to 2.1 A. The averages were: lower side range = 2.21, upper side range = 2.24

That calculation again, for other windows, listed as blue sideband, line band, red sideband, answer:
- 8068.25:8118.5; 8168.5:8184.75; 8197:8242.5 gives -0.7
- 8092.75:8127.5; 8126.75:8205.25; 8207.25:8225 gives 0.6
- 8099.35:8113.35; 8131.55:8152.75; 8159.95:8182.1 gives 1.3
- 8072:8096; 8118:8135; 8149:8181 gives 1.0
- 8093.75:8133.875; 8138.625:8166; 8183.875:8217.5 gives 0.5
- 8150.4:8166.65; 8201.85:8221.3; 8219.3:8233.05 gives -0.6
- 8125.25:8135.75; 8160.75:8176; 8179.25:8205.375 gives -1.0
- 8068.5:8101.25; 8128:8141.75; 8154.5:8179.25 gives 0.7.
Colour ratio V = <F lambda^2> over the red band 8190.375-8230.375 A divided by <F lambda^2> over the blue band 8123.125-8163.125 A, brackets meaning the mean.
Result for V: 1.06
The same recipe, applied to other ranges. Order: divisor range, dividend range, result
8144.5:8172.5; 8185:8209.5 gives 1.00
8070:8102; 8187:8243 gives 1.02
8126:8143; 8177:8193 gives 1.05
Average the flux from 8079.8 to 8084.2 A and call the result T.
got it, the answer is 2.1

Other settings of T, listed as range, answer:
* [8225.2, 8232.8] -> 2.14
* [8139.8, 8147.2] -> 2.13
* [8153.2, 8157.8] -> 2.11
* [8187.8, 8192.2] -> 2.22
